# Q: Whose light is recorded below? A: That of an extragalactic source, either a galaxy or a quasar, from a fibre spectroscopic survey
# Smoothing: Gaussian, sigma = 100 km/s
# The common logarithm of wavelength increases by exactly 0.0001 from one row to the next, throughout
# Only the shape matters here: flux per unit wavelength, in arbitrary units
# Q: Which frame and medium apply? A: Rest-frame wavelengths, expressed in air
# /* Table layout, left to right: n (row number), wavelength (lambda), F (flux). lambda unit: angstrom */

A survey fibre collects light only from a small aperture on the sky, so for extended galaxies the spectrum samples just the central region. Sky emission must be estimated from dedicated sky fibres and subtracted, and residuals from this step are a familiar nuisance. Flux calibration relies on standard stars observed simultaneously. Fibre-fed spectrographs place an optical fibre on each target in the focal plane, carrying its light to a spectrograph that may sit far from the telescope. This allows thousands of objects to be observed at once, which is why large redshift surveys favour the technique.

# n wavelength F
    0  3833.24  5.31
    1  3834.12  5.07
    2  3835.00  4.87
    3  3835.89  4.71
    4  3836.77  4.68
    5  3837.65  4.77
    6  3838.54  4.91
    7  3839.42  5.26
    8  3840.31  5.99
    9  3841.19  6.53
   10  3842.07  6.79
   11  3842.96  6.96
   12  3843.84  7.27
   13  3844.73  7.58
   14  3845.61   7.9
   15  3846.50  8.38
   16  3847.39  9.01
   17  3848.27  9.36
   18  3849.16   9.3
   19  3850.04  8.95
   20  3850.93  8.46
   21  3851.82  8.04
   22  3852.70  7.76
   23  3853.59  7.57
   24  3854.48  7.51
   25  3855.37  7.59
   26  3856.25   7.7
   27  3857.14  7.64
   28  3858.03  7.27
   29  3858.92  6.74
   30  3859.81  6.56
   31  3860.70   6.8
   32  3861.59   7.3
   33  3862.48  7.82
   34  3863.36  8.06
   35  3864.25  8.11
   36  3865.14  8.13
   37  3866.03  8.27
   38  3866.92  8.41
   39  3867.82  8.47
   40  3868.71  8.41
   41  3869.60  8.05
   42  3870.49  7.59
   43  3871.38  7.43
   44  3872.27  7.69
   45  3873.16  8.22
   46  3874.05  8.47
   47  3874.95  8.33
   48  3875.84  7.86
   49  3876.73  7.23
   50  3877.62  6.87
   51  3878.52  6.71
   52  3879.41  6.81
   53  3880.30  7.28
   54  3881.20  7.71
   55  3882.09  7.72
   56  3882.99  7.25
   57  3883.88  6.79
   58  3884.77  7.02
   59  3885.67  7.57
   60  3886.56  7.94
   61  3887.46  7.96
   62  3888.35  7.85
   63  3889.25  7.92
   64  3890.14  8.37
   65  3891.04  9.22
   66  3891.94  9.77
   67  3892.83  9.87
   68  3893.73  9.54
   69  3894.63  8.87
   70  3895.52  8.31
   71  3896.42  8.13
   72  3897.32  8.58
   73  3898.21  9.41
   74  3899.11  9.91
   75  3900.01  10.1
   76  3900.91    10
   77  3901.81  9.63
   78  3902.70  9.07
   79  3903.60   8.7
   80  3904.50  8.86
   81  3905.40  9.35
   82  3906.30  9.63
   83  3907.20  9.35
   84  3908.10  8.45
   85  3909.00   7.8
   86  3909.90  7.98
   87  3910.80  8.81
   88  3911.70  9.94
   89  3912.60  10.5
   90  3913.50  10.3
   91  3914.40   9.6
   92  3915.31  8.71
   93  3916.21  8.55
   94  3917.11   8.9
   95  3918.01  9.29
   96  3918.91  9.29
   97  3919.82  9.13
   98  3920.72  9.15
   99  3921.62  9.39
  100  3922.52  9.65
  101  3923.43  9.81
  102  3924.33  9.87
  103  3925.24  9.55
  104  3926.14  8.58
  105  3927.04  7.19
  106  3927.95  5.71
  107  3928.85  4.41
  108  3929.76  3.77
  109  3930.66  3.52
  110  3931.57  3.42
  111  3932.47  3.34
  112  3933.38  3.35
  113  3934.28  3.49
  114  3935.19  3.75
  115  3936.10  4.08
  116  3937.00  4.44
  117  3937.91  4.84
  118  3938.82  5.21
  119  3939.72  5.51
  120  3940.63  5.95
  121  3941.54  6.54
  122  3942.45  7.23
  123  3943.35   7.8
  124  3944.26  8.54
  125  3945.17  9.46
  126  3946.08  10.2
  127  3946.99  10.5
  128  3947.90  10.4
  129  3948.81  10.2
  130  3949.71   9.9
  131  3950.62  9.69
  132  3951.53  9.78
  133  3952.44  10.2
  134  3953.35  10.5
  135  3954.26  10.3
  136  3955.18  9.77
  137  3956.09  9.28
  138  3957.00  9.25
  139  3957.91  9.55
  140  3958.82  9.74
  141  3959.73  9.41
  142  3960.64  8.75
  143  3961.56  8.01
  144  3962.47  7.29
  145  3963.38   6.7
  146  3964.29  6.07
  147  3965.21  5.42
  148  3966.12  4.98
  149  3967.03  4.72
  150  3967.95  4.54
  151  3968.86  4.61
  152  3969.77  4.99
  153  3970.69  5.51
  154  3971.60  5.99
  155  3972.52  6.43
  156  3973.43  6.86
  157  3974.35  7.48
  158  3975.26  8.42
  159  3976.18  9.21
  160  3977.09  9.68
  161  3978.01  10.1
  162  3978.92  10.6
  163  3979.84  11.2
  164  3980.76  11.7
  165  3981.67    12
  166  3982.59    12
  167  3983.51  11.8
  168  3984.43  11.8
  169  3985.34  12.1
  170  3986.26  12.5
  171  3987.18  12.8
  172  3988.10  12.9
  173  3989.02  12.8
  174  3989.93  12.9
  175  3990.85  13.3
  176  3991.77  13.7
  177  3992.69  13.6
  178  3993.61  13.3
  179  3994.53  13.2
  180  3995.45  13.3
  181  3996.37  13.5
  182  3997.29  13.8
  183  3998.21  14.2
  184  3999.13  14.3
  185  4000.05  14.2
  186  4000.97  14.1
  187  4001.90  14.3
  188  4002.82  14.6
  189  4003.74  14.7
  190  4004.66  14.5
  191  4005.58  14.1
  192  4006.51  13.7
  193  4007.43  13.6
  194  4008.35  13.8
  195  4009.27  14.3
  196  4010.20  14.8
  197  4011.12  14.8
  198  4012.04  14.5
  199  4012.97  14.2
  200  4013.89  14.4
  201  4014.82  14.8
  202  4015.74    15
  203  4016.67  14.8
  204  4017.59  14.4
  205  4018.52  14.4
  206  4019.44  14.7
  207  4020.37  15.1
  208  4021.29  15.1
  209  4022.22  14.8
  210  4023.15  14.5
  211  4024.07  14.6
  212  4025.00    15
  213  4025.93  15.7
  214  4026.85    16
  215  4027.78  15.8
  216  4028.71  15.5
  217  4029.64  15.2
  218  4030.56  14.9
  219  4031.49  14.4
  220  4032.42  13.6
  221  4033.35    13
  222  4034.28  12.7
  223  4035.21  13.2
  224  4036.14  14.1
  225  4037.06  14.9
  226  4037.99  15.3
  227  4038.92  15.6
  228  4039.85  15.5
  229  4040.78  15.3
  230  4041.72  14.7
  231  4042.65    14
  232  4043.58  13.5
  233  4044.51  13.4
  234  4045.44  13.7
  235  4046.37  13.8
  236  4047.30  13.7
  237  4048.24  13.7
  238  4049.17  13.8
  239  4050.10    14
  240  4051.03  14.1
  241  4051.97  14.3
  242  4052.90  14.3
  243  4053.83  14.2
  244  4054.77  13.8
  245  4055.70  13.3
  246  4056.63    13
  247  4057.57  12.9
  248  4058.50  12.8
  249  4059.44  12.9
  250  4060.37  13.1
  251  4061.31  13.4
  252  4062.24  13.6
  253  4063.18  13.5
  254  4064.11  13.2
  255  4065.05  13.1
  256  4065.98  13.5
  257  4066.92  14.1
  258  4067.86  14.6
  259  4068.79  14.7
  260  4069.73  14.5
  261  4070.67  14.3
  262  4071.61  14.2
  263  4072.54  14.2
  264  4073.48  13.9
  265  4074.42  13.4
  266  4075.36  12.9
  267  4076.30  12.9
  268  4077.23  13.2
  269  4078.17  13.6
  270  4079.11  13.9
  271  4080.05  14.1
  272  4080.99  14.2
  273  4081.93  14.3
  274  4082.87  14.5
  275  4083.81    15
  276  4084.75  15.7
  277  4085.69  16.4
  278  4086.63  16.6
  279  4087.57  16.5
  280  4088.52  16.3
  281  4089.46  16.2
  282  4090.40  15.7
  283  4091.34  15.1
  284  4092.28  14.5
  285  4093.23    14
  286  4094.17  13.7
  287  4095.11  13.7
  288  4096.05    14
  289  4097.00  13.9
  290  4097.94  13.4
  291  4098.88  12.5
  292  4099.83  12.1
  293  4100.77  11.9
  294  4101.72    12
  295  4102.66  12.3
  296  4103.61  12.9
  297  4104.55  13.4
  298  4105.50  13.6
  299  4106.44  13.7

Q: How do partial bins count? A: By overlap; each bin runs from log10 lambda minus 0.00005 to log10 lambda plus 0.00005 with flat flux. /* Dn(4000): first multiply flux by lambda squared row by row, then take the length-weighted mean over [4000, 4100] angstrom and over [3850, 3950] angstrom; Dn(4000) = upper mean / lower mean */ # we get 1.9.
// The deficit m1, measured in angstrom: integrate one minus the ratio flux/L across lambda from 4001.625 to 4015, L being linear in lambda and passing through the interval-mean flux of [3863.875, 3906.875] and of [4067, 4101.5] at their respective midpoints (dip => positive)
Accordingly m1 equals -2.60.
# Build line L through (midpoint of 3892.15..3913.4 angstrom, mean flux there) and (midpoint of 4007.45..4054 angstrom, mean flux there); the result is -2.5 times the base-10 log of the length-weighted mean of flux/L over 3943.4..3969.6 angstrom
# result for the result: 0.32 mag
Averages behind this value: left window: 9.19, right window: 14.5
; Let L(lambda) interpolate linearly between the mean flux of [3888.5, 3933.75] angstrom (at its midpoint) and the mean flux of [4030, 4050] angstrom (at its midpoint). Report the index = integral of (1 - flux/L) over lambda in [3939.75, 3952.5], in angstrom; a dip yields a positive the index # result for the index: 1.4 angstrom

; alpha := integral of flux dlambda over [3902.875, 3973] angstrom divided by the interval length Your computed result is 7.71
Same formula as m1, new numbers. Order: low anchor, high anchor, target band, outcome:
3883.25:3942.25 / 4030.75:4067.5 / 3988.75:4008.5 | -3.7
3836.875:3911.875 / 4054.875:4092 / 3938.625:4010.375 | 5.7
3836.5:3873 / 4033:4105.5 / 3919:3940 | 7.6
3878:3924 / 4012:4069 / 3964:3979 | 6.3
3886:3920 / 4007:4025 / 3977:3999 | 1.2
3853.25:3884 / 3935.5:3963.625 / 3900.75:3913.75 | -2.0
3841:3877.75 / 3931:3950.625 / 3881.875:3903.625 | -3.8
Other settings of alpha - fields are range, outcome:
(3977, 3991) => 11.9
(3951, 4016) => 11.1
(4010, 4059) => 14.4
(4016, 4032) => 15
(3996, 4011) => 14.2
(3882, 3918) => 8.82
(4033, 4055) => 14.1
